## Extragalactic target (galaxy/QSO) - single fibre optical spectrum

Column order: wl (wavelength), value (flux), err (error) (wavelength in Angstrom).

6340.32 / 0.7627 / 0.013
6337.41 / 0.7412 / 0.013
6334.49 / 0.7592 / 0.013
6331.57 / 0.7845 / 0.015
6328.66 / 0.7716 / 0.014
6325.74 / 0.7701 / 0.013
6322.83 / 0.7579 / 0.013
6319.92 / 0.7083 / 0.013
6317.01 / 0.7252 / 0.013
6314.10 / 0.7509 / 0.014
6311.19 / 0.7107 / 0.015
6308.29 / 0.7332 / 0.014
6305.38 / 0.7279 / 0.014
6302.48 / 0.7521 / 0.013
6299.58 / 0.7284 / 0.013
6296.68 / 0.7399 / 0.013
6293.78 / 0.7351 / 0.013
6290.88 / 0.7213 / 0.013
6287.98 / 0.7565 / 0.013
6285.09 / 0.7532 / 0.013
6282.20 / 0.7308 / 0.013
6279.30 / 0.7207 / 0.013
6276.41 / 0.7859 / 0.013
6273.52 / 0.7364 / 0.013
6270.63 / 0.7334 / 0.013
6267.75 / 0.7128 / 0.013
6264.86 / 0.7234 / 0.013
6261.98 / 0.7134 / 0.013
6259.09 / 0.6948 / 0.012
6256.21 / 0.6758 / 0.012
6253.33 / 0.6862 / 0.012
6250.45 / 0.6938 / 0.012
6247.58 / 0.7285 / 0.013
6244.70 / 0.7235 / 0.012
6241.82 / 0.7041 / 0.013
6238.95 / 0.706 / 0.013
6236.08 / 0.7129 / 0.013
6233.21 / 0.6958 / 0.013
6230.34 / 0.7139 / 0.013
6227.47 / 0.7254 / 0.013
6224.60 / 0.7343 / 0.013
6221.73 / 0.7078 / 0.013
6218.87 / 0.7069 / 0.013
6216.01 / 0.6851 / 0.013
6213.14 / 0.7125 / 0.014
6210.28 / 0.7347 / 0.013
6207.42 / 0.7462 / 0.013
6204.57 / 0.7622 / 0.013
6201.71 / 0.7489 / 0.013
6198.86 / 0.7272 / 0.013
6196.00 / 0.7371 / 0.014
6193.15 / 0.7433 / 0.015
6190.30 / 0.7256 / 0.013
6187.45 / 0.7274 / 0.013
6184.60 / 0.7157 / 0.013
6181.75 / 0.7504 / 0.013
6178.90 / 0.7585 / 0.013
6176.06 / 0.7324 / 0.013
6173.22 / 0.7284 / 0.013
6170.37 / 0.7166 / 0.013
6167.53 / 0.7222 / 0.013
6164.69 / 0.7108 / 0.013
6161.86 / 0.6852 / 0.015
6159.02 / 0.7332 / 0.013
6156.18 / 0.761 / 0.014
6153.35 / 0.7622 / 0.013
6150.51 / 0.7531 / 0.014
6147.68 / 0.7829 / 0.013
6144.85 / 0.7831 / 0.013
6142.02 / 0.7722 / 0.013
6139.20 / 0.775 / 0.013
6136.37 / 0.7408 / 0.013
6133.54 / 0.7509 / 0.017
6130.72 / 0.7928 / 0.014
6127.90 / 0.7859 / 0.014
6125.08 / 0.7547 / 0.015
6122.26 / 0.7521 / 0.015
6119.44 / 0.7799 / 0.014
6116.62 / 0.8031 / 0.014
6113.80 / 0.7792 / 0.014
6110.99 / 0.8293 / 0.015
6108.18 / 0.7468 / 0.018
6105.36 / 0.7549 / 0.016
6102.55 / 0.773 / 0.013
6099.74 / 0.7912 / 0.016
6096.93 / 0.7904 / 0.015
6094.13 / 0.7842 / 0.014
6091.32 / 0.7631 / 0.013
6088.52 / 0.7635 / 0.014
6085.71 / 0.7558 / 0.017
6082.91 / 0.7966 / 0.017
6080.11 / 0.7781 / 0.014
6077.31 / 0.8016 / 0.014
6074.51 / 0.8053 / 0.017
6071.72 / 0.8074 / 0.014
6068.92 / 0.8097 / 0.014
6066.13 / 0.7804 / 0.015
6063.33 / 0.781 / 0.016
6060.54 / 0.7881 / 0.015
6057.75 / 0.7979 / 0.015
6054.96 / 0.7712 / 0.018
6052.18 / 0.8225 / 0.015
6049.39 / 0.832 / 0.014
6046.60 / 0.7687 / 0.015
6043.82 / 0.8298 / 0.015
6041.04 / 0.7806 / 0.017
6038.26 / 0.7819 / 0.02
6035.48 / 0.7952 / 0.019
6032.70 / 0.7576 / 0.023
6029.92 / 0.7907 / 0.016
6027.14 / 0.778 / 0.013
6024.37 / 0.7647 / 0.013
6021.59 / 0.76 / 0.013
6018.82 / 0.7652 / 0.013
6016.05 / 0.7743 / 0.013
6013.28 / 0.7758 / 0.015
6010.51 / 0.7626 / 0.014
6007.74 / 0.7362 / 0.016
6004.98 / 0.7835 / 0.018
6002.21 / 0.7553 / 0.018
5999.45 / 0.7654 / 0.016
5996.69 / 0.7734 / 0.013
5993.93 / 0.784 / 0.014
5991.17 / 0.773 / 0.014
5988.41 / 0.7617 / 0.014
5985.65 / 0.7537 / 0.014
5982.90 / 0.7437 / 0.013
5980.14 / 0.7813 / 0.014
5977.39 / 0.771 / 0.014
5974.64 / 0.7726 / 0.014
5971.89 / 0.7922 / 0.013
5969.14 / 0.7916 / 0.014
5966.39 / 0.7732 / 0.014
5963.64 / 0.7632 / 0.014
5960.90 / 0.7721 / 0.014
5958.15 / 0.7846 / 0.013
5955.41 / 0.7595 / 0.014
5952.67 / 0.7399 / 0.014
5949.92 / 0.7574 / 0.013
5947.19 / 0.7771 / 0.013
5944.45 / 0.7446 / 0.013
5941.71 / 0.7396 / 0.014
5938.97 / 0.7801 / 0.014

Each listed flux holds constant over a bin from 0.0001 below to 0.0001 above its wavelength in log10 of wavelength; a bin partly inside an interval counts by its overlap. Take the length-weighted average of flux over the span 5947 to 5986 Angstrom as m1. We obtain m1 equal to 0.769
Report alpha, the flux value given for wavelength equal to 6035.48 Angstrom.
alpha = 0.7952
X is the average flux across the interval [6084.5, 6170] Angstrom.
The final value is 0.764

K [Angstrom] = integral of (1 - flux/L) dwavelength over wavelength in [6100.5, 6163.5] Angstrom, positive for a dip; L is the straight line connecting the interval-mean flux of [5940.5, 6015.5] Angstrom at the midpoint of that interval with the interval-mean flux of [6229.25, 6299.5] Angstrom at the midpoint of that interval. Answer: -2.0 Angstrom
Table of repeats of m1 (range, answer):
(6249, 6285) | 0.719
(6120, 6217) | 0.744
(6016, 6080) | 0.789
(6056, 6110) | 0.783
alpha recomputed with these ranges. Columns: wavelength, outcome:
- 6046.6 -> 0.7687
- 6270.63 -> 0.7334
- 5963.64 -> 0.7632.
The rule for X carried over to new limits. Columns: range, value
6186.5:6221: 0.729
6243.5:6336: 0.733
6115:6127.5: 0.773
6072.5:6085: 0.794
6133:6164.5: 0.753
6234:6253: 0.71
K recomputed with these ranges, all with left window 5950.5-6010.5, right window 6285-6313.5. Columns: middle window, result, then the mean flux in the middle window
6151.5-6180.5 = 0.7 Angstrom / 0.731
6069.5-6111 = -1.4 Angstrom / 0.782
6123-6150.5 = -0.6 Angstrom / 0.77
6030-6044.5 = -0.5 Angstrom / 0.787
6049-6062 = -0.7 Angstrom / 0.8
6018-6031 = -0.1 Angstrom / 0.771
